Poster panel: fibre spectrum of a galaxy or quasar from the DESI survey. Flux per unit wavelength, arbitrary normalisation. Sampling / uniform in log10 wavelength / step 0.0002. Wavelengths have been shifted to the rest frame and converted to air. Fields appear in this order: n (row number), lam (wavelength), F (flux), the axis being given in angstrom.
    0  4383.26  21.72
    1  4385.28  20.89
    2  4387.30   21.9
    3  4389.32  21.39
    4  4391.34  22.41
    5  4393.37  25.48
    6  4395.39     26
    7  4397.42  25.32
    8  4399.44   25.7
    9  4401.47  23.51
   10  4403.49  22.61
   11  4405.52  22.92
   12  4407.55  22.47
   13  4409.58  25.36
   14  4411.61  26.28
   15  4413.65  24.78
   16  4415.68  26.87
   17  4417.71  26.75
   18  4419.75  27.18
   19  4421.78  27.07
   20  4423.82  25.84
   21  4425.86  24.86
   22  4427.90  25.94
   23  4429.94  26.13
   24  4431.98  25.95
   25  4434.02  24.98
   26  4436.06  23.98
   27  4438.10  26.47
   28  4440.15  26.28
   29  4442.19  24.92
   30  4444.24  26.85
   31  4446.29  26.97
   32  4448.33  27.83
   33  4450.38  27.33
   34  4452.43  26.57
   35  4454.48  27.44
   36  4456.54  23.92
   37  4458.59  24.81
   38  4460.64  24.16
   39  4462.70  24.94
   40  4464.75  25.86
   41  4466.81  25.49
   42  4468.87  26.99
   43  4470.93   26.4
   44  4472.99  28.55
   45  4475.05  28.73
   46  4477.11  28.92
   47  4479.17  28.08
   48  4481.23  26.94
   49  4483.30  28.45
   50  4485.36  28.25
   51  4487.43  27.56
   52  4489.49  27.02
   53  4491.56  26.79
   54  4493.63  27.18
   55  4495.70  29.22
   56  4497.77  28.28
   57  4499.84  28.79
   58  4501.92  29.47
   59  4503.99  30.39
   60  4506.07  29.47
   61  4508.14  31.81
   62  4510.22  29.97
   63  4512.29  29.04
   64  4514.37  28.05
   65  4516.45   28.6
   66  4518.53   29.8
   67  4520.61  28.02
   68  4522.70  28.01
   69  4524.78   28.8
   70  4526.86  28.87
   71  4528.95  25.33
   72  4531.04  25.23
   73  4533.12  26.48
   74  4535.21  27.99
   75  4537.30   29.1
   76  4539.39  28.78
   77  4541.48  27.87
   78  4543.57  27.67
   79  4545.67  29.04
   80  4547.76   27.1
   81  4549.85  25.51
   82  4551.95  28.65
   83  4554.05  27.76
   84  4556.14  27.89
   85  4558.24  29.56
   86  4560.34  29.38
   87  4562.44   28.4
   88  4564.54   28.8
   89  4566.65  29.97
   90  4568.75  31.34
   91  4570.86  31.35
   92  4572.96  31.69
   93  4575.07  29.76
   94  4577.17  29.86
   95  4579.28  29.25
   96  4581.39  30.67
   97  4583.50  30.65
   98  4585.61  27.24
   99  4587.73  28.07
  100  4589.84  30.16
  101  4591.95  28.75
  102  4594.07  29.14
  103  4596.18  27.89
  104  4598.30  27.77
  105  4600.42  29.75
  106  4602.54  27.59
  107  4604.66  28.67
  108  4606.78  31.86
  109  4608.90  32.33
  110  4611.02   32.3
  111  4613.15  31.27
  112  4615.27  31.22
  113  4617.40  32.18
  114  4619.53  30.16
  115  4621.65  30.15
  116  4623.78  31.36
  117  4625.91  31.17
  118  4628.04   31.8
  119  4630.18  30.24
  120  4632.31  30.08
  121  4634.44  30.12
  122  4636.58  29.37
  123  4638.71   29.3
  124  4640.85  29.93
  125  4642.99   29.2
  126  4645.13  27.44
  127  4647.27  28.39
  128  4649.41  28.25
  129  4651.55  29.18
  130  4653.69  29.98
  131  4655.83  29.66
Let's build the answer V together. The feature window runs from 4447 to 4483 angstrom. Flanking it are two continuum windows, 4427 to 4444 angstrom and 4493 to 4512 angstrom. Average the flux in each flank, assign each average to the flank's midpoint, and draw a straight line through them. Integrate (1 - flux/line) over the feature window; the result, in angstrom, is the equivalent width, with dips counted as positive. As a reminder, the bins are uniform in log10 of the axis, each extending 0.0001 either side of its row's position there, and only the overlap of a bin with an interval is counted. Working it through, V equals 0.8 angstrom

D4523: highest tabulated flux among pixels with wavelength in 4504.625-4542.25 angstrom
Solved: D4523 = 31.81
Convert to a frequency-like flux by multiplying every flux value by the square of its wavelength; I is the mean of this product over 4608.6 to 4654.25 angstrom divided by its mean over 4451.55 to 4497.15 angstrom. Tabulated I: 1.20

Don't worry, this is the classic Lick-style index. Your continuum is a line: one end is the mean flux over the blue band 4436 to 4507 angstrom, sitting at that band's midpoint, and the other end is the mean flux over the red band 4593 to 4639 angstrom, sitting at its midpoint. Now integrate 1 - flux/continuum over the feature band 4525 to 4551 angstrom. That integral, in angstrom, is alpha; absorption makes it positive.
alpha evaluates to 1.03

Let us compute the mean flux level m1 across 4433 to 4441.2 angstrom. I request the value 25.4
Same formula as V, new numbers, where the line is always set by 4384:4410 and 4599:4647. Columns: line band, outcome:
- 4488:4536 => -2.6 angstrom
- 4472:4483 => -1.0 angstrom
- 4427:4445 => -0.8 angstrom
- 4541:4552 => 0.2 angstrom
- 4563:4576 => -0.8 angstrom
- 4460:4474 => -0.3 angstrom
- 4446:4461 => -0.6 angstrom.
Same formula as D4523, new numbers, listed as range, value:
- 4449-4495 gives 28.92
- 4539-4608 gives 31.86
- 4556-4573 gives 31.69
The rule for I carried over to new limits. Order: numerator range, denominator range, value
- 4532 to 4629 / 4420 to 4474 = 1.20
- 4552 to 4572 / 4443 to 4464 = 1.18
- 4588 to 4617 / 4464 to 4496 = 1.15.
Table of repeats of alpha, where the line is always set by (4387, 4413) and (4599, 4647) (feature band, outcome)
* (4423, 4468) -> -0.9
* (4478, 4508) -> -2.0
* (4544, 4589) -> -0.7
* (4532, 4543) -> 0.0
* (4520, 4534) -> 0.2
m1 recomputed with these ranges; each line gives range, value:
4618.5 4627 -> 30.7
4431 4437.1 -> 25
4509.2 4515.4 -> 29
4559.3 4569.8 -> 29.6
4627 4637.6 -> 30.3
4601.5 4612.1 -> 30.6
